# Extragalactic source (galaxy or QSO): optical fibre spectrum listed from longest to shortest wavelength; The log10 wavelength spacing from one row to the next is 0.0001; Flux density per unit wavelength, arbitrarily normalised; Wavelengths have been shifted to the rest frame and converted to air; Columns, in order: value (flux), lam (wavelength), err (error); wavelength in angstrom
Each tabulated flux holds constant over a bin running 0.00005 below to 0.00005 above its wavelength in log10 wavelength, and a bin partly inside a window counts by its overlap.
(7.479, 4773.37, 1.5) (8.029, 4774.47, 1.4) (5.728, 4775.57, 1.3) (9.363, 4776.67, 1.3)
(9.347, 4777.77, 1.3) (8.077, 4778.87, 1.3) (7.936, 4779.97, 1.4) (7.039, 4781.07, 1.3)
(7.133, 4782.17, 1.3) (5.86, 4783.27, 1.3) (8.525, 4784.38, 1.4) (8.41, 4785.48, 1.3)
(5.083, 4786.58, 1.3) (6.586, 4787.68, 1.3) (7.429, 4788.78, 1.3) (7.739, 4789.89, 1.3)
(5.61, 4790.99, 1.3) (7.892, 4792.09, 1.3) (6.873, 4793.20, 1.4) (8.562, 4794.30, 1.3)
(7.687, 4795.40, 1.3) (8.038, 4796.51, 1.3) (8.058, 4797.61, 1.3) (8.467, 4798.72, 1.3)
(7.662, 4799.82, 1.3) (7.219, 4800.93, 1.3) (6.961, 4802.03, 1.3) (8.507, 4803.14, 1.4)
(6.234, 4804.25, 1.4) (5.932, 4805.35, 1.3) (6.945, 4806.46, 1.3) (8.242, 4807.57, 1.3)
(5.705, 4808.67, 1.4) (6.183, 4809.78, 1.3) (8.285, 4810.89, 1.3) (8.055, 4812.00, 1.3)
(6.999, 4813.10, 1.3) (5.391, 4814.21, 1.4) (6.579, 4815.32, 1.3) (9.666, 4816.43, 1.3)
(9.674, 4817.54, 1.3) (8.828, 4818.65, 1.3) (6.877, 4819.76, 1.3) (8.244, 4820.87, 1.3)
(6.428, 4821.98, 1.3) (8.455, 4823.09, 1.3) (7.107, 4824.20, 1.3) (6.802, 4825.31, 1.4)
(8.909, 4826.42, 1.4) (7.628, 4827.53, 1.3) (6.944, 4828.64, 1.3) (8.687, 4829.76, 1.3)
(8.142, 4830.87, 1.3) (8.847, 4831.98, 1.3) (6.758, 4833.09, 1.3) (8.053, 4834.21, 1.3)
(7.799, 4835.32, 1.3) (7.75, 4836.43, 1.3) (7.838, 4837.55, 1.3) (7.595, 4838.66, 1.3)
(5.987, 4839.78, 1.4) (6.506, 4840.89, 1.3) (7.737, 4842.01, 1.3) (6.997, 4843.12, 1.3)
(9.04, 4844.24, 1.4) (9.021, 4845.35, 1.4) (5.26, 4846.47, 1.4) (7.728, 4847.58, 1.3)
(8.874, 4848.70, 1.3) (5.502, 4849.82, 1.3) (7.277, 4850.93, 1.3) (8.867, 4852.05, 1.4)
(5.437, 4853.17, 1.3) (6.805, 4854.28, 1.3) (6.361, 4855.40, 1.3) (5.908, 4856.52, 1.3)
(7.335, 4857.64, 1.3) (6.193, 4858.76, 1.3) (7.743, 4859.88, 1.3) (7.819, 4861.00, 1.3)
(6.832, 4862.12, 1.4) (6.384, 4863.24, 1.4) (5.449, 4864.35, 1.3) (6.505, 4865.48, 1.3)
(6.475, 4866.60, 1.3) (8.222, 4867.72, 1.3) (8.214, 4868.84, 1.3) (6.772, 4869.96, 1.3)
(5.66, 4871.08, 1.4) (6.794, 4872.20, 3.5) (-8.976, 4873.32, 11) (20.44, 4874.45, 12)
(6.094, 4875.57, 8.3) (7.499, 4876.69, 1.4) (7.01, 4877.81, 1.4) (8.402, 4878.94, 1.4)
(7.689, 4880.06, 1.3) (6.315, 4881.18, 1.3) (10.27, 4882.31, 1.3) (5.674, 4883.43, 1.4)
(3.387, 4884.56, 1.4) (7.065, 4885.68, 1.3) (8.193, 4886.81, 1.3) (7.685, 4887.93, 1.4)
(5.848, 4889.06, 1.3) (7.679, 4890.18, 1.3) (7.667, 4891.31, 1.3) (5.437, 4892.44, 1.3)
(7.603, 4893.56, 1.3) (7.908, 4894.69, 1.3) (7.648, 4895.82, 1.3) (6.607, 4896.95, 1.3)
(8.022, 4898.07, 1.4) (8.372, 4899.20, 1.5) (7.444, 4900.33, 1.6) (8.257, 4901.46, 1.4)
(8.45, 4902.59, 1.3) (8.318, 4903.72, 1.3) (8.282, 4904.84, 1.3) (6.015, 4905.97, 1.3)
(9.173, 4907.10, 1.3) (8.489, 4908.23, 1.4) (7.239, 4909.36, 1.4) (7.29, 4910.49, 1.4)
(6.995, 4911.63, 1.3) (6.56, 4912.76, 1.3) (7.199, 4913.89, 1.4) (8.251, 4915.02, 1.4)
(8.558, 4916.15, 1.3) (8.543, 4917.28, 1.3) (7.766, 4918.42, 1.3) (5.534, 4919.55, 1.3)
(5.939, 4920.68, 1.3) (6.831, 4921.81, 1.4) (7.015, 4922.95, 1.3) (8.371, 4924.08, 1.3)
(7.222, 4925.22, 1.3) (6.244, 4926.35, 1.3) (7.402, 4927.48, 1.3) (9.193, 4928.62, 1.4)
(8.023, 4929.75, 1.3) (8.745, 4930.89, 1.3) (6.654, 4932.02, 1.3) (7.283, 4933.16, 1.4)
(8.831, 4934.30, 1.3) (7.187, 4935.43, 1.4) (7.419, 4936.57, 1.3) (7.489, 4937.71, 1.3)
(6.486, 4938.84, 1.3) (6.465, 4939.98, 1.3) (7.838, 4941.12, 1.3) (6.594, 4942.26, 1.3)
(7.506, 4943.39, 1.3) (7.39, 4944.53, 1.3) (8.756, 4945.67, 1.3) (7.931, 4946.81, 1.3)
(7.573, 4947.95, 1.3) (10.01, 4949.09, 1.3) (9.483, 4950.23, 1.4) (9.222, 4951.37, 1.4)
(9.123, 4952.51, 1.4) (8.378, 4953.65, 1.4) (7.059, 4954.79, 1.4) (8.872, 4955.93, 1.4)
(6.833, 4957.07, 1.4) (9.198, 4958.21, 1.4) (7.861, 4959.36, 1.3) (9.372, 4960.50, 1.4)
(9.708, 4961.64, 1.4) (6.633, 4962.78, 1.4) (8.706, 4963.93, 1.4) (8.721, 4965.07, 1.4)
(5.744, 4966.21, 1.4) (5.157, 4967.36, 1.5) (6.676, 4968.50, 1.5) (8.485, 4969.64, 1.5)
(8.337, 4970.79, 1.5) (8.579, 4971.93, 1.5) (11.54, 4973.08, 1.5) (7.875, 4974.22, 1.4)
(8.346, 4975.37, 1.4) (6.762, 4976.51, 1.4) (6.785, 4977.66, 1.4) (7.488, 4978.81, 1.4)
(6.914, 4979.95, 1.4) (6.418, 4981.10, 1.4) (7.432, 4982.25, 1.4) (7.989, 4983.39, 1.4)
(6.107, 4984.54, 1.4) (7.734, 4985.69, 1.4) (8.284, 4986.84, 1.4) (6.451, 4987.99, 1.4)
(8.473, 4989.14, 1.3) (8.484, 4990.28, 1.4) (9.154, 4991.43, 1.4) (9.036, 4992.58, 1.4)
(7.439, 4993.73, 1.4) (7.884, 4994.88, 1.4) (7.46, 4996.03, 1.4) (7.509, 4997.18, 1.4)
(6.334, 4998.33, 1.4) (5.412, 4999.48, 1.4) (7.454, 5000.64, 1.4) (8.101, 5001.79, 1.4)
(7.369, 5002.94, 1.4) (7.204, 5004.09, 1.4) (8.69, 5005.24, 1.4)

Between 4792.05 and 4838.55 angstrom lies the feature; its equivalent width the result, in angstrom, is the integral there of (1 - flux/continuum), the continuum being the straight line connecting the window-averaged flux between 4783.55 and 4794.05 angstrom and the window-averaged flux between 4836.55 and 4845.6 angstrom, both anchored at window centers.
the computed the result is -1.7 angstrom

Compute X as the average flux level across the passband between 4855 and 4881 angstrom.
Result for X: 6.81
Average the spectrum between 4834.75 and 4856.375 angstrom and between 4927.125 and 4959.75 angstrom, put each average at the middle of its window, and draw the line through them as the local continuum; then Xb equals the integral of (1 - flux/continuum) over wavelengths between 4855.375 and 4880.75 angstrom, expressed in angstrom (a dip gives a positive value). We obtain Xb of 2.0 angstrom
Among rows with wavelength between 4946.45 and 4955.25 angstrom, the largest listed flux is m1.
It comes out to 10.01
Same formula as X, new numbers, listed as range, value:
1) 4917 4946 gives 7.39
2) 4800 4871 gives 7.32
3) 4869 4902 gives 7.06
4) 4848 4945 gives 7.23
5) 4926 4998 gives 7.85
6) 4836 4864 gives 7.14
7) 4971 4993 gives 7.89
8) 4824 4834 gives 7.79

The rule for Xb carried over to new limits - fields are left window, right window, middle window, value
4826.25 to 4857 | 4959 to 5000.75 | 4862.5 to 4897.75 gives 2.82 angstrom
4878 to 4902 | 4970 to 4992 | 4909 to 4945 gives 0.67 angstrom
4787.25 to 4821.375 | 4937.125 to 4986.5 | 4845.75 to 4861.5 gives 1.30 angstrom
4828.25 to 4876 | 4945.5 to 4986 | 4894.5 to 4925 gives -0.14 angstrom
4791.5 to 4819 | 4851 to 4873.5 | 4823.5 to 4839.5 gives -1.79 angstrom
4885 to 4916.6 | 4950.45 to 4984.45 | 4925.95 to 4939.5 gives 0.26 angstrom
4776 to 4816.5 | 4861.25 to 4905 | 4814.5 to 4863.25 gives -1.55 angstrom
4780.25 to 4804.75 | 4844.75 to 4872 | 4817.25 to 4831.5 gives -1.43 angstrom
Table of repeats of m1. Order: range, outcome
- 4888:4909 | 9.173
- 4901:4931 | 9.193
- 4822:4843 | 8.909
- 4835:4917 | 20.44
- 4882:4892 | 10.27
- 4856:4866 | 7.819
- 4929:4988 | 11.54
